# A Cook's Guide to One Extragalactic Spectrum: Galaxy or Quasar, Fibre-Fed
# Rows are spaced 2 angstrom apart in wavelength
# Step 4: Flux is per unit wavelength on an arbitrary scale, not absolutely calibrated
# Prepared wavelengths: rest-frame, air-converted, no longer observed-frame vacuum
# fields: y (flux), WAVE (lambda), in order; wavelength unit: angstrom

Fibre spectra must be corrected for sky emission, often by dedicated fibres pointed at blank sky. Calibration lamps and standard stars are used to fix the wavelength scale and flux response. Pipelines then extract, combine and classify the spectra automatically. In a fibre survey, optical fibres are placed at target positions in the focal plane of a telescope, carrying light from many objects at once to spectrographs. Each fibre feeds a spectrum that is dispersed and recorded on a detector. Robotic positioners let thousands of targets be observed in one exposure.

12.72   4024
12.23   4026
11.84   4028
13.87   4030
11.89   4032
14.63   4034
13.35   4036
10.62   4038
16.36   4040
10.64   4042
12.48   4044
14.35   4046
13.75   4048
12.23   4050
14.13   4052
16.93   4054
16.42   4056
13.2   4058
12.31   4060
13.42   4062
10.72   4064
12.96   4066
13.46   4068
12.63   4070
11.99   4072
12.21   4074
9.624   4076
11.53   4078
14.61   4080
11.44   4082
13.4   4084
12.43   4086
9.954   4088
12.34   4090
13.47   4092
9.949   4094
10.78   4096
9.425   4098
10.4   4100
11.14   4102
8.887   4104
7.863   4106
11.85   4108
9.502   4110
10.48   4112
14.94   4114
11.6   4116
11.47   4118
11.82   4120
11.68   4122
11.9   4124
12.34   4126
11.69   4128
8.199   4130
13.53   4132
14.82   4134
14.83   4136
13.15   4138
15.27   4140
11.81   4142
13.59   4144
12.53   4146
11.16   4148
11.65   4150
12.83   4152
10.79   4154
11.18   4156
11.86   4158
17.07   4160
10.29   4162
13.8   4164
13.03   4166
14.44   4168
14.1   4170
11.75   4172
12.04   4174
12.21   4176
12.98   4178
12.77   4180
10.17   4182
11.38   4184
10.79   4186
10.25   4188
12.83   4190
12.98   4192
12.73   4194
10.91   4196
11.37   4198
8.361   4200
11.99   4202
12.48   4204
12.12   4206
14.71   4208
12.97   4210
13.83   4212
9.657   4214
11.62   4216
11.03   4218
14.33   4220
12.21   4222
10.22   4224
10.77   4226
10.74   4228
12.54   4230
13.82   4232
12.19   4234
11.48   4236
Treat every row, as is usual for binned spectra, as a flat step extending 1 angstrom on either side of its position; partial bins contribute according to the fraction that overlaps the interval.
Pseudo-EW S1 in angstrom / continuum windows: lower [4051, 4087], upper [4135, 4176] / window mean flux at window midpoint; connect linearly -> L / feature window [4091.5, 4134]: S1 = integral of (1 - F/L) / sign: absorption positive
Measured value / 5.77 angstrom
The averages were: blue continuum 13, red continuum 12.8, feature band 11.2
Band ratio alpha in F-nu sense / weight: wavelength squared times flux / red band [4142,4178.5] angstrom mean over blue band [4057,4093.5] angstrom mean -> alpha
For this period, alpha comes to 1.1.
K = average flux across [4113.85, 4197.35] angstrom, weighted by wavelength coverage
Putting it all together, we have 12.4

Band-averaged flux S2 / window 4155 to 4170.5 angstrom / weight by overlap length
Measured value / 13.2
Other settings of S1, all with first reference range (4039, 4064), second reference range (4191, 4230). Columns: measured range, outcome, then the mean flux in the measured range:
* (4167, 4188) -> 0.1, 12.2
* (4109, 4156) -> 2.0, 12.2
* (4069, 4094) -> 2.5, 12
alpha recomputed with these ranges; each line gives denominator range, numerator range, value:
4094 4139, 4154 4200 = 1.10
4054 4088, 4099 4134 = 0.91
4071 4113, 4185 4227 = 1.12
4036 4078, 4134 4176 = 1.04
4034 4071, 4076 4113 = 0.84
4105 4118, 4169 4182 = 1.16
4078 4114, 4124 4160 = 1.15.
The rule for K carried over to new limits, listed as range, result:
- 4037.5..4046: 12.9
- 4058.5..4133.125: 11.6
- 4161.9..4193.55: 12.3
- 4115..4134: 11.8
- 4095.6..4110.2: 9.97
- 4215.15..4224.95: 11.9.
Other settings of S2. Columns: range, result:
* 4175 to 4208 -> 11.7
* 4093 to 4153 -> 11.7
